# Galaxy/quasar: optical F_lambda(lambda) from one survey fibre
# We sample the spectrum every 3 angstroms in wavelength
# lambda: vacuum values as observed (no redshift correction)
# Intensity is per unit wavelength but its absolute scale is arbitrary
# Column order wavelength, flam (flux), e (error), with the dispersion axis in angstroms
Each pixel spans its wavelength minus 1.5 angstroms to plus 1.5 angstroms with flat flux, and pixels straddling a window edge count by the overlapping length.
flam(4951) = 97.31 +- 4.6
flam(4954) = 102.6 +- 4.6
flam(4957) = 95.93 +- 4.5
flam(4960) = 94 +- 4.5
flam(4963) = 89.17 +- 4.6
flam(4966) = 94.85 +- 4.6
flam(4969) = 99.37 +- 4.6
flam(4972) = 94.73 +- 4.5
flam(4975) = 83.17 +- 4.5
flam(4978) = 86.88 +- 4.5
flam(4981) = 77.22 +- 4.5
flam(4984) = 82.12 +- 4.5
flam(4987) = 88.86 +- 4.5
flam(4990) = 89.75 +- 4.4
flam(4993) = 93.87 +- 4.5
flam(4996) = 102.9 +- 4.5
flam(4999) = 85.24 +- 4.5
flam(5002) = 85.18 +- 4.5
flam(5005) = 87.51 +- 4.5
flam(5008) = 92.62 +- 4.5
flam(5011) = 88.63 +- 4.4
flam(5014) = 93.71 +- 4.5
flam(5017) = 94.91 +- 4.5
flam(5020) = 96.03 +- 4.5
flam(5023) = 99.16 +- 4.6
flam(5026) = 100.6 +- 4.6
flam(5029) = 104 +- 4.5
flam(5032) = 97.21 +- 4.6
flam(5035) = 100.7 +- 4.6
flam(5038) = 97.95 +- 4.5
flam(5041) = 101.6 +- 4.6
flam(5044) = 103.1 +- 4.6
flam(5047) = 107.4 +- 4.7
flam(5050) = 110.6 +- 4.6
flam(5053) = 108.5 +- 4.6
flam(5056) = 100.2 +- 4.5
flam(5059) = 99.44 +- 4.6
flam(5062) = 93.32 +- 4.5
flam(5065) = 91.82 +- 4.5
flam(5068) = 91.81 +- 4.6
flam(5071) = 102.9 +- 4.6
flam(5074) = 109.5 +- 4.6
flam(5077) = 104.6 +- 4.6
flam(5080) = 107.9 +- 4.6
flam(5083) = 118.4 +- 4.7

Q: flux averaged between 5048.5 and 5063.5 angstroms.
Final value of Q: 102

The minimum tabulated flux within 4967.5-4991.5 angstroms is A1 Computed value 77.22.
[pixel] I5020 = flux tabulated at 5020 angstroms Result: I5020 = 96.03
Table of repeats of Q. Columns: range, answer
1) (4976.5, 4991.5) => 85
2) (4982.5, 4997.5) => 91.5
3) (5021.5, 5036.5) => 100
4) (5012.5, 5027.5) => 96.9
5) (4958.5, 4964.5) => 91.6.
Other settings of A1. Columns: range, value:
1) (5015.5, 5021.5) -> 94.91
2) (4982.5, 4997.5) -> 82.12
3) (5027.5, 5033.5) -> 97.21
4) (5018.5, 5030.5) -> 96.03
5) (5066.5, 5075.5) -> 91.81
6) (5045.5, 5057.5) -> 100.2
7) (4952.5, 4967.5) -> 89.17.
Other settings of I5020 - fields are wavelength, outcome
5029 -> 104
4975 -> 83.17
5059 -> 99.44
